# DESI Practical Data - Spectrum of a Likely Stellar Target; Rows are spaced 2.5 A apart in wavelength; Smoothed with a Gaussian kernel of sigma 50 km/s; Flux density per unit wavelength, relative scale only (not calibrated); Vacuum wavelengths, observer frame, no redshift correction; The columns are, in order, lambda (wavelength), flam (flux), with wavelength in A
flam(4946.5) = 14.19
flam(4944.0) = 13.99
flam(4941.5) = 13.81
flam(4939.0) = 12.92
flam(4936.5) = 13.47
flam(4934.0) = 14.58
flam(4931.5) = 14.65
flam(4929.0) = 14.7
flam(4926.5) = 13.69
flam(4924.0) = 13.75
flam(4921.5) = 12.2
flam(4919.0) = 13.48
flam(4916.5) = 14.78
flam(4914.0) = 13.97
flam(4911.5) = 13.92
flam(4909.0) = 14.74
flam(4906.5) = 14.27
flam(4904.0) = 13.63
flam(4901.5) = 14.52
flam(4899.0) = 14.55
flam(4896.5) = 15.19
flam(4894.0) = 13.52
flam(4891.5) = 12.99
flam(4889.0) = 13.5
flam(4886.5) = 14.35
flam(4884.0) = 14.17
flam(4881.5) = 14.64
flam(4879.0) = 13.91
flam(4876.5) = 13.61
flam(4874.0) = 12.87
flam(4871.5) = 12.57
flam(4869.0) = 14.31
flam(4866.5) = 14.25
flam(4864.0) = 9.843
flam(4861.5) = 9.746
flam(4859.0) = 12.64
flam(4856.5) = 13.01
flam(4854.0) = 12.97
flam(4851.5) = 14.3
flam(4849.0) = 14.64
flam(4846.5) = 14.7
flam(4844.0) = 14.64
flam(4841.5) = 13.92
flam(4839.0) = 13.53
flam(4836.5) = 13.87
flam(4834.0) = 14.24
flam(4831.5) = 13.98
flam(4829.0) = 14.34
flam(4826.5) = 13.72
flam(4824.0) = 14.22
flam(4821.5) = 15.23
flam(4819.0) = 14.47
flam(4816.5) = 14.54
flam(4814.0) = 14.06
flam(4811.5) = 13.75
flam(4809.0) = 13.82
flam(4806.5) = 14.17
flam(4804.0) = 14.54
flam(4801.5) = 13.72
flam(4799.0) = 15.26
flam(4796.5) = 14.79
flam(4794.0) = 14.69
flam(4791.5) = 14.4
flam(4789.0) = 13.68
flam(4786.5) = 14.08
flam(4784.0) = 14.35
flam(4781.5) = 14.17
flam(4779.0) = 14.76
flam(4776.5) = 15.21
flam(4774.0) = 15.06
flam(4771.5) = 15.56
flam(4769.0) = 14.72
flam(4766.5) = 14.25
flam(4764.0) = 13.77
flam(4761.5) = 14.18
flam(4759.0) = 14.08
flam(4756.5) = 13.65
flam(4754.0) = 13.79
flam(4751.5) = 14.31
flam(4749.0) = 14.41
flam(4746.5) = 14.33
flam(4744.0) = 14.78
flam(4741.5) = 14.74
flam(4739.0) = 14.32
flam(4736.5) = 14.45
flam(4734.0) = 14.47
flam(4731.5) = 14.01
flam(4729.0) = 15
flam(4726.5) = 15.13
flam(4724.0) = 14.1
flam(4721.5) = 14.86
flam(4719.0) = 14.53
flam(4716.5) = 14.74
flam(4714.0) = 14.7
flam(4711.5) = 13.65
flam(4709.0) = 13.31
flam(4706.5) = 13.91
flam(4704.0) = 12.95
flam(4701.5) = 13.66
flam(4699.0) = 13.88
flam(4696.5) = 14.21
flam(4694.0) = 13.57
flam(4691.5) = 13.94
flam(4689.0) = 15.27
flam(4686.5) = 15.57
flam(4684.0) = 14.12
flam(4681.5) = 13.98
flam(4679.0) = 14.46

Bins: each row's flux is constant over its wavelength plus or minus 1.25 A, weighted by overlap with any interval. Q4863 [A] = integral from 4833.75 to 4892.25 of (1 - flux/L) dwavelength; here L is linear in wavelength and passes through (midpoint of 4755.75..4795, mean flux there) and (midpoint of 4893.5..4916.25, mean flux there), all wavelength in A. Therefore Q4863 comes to 3.6 A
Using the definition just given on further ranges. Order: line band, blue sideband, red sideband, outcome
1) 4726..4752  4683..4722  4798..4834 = -0.6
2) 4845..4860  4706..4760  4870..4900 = 0.2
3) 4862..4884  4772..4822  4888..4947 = 1.5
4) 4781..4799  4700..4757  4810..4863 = -0.5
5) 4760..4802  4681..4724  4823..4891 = -2.0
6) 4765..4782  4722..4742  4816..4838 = -0.5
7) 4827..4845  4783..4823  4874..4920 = 0.2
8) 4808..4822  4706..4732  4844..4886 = -0.6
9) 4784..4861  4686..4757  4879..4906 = 0.4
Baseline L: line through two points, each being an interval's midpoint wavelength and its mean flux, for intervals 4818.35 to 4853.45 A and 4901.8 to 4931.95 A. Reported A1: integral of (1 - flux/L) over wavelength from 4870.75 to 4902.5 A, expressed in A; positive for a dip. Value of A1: 0.4 A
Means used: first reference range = 14.2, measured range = 13.9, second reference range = 14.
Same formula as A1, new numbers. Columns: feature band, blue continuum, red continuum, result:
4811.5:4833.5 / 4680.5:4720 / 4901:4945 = -0.4 A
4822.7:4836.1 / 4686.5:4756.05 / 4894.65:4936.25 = 0.1 A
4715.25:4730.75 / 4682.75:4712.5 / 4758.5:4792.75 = -0.6 A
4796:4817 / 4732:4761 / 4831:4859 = -0.3 A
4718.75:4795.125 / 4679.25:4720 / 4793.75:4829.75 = -1.1 A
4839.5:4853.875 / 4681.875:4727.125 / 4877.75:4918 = -0.1 A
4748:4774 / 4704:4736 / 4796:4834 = 0.0 A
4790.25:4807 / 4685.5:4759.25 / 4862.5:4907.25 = -0.6 A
